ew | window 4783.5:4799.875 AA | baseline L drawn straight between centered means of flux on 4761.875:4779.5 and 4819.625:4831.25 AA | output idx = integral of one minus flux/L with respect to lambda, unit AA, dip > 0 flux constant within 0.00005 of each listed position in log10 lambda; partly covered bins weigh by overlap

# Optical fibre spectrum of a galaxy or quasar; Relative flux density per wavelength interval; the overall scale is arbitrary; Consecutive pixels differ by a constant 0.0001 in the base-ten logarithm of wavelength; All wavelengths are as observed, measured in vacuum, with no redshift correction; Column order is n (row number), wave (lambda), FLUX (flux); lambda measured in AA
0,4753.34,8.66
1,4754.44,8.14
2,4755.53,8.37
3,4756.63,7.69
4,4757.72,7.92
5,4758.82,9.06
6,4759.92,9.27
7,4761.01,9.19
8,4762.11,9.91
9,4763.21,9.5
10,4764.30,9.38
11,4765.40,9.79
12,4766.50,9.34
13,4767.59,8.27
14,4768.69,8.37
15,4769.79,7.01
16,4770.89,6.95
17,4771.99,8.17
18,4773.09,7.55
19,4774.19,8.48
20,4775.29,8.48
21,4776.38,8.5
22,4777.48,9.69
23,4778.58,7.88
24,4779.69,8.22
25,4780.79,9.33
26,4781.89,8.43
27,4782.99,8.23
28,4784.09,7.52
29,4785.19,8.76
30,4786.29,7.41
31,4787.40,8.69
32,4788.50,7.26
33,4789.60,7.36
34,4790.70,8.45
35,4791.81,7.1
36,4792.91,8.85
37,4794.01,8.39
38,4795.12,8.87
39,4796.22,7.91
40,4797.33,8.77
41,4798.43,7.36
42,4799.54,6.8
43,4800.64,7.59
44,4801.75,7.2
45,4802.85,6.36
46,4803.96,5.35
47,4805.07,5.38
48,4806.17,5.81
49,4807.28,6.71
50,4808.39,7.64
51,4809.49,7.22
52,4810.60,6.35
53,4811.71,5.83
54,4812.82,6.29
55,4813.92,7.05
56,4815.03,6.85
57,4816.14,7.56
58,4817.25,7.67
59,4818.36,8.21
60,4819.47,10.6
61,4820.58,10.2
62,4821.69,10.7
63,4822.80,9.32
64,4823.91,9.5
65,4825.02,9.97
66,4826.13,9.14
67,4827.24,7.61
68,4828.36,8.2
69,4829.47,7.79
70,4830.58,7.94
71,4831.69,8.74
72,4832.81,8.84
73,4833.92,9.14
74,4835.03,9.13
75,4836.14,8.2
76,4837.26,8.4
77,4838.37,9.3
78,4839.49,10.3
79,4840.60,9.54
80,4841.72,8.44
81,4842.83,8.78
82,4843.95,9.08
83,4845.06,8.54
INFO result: 1.44 AA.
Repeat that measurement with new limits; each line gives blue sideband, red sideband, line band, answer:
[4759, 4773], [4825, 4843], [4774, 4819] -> 5.86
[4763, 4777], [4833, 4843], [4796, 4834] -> 4.46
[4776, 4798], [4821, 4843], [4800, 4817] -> 3.89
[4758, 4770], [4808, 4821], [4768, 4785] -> 0.93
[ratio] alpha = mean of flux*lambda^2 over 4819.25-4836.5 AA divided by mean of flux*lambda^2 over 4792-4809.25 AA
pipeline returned 1.26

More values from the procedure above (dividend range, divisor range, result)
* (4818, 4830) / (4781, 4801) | 1.17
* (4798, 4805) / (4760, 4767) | 0.71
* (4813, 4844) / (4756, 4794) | 1.07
